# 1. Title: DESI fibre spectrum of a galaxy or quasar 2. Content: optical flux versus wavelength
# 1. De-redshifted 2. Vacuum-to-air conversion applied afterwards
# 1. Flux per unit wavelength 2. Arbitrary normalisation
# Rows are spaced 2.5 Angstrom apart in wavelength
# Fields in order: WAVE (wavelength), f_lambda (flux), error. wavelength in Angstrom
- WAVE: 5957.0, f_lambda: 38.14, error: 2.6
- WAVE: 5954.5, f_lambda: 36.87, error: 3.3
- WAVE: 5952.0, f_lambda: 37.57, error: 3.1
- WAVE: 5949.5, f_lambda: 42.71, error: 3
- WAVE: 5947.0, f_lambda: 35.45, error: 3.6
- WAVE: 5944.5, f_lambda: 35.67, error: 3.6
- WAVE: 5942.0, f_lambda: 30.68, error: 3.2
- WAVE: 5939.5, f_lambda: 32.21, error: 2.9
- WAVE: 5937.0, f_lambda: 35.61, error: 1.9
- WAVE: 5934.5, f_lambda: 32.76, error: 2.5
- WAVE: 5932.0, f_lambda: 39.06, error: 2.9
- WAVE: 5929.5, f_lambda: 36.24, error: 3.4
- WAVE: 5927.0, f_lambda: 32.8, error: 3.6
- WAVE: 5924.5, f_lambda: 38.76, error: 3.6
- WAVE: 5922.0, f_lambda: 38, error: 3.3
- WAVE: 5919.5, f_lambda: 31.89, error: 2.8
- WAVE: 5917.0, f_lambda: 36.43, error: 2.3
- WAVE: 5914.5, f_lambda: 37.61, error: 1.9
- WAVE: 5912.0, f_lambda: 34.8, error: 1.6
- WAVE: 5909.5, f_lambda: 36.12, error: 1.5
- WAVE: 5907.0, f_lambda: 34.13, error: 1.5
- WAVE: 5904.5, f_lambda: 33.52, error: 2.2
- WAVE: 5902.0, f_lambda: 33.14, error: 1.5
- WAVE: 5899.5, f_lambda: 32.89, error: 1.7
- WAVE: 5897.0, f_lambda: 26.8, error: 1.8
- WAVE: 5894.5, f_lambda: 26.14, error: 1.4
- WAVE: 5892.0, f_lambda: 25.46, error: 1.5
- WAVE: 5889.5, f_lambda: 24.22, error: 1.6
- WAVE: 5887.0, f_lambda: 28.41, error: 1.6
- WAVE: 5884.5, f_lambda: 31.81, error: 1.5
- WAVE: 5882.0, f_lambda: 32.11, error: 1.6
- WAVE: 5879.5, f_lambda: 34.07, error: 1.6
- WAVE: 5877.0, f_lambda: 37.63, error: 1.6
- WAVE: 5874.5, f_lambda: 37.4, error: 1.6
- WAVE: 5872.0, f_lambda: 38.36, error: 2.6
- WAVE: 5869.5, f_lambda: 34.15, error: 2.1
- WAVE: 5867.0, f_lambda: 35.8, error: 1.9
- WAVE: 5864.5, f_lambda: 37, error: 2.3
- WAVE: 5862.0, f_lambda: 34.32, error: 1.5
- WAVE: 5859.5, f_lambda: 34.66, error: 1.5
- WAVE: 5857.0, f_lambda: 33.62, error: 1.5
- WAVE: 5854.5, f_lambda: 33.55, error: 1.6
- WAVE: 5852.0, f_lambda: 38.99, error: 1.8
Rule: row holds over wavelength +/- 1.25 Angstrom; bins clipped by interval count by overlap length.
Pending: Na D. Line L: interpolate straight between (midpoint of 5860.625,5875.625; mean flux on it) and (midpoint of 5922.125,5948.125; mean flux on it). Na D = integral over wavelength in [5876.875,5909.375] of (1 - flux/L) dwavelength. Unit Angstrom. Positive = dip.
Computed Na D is 4.54 Angstrom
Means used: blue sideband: 36.1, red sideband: 35.1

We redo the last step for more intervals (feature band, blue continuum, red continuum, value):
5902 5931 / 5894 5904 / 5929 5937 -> -2.0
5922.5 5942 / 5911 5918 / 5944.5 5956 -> 1.0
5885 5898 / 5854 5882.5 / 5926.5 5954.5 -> 3.3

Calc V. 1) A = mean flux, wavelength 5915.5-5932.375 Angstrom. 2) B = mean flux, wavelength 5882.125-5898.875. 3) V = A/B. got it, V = 1.30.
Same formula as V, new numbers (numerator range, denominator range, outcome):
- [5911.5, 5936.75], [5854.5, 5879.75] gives 1.01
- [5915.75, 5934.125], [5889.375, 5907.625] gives 1.21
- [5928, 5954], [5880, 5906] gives 1.21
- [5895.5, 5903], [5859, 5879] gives 0.85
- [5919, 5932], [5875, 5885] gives 1.05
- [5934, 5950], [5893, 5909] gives 1.11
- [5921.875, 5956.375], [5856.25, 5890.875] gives 1.07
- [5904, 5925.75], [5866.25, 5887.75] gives 1.04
